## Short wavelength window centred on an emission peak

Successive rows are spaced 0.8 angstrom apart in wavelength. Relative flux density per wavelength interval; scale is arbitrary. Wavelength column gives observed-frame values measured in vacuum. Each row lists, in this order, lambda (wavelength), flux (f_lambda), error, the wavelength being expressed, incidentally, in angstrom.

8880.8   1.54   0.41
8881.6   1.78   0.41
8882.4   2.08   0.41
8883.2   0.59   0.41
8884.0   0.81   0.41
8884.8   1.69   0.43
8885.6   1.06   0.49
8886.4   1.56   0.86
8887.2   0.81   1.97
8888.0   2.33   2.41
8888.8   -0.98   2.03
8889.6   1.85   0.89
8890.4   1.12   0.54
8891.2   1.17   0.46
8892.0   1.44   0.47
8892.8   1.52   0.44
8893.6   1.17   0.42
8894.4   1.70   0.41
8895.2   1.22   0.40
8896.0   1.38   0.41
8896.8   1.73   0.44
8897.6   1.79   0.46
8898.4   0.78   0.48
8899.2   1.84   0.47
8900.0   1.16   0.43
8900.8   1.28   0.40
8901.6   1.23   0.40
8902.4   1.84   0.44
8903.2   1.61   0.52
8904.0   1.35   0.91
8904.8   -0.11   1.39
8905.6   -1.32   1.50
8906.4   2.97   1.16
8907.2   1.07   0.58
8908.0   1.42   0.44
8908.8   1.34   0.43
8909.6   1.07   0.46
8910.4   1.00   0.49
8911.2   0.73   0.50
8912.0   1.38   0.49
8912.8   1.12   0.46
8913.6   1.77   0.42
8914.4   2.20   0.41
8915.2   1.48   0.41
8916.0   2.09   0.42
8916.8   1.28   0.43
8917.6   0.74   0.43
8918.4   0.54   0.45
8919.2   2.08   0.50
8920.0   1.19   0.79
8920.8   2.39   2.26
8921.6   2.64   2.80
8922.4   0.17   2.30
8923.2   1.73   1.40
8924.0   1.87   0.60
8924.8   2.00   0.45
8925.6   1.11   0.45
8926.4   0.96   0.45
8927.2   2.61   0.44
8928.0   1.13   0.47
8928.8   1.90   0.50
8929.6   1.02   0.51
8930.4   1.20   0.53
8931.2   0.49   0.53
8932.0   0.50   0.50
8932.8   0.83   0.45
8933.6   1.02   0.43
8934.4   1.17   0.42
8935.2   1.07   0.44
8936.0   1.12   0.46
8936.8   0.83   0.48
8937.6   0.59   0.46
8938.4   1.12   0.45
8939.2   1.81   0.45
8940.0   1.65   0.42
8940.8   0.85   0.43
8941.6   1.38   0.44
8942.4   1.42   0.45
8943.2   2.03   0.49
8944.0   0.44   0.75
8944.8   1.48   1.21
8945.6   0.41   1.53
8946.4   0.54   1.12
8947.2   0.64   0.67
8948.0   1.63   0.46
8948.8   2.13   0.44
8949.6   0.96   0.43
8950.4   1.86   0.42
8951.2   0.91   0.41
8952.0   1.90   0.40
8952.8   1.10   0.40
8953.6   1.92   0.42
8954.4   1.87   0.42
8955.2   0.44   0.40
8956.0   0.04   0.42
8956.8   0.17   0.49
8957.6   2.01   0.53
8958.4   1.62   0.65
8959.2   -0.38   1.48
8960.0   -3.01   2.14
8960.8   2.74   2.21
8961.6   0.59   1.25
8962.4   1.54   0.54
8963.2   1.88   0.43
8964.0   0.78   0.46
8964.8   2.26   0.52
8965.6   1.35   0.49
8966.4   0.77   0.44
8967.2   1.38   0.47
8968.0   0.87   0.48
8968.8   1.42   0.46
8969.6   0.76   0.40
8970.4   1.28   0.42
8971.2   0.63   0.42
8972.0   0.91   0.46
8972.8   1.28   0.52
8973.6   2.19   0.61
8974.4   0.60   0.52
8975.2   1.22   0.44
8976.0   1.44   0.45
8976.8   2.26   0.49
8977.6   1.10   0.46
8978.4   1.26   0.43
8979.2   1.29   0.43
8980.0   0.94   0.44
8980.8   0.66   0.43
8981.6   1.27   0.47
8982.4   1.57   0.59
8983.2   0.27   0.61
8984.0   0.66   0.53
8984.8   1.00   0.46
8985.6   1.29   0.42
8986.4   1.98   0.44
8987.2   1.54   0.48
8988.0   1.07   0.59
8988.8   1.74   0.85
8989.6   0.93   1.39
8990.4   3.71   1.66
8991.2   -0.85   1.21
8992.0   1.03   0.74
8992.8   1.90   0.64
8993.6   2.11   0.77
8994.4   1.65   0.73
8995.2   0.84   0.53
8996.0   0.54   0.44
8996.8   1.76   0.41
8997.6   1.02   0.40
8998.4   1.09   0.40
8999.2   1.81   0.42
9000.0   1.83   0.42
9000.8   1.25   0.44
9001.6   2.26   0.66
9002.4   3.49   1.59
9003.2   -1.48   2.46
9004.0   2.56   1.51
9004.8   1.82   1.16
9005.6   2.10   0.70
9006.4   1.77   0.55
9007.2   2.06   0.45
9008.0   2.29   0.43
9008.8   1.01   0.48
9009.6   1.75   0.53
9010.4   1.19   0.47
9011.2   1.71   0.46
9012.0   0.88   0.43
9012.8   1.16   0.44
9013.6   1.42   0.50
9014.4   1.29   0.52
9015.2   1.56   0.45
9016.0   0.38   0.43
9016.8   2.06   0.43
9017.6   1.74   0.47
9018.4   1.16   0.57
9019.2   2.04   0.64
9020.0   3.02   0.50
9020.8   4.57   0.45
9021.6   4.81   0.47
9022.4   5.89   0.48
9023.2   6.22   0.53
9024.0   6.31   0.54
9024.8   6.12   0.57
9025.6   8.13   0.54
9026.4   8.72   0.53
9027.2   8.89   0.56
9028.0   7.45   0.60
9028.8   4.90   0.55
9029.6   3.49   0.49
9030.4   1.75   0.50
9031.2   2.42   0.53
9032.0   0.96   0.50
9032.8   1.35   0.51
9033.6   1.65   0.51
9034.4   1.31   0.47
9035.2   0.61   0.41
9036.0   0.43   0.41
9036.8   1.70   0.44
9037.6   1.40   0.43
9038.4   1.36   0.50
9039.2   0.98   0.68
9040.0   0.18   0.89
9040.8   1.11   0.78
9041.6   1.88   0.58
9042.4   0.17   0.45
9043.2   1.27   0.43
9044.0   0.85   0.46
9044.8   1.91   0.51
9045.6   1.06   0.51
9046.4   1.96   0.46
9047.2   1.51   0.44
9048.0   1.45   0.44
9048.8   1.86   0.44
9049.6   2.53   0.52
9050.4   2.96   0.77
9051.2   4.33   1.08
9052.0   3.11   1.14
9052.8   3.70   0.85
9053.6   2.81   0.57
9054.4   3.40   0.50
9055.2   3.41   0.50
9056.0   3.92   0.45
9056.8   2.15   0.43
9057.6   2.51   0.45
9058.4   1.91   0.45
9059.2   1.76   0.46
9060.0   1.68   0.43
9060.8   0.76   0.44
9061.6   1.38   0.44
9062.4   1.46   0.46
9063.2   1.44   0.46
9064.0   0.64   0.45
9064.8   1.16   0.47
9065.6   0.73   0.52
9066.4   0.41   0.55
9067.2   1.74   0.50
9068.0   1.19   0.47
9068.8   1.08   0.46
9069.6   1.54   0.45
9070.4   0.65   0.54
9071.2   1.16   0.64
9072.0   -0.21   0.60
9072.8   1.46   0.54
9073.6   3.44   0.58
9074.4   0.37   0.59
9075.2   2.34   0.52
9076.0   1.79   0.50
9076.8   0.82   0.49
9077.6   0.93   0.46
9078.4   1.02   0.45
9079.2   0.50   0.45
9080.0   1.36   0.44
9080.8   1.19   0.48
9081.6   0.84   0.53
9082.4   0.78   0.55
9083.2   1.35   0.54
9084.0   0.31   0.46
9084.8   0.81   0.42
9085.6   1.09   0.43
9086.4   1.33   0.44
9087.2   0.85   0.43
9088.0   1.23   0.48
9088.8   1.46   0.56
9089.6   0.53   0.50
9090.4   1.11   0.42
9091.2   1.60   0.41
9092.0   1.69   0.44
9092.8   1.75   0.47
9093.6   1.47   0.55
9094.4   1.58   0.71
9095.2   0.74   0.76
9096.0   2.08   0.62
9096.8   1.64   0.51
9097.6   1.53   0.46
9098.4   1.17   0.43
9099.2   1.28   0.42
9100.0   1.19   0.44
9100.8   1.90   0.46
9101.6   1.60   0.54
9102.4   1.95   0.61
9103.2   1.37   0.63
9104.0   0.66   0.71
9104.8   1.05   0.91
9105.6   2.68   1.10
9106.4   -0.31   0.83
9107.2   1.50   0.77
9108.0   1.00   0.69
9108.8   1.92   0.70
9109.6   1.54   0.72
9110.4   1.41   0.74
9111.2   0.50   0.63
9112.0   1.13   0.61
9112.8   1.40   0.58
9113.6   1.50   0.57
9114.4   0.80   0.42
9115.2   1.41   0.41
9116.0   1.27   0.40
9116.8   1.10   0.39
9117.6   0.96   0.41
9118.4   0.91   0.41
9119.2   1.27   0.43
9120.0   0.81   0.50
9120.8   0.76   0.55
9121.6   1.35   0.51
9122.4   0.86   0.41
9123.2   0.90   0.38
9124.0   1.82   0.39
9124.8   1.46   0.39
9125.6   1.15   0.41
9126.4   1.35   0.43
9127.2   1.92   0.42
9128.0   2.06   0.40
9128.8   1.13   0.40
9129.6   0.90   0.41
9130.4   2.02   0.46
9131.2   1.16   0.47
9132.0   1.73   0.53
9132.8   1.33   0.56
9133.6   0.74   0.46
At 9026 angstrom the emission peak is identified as H-alpha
